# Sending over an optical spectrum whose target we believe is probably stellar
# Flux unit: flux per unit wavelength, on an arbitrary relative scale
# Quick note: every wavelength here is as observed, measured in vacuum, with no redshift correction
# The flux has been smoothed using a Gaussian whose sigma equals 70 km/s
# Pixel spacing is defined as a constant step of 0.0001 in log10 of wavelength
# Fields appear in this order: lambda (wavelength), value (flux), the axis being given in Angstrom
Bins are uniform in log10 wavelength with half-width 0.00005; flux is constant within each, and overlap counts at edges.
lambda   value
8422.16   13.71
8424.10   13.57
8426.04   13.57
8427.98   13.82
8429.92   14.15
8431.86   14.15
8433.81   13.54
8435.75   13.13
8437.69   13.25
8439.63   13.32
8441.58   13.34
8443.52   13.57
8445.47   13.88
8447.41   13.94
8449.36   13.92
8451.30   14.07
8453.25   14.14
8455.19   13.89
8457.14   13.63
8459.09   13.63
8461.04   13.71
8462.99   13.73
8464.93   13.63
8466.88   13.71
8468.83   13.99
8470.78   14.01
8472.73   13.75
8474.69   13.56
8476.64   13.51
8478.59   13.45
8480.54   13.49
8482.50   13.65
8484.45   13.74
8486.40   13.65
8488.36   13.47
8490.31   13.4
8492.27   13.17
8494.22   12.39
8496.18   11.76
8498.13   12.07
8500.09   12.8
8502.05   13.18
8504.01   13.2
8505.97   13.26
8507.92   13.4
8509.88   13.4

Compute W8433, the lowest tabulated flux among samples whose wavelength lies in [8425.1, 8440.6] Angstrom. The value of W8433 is 13.13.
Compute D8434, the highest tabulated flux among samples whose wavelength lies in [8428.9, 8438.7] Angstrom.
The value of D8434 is 14.15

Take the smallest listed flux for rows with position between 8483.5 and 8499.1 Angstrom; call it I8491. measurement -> 11.76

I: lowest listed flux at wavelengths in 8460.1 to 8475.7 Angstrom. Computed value 13.56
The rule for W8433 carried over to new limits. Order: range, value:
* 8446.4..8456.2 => 13.89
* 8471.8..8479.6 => 13.45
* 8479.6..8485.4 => 13.49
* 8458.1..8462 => 13.63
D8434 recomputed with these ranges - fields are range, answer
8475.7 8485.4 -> 13.74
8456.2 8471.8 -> 14.01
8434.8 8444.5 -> 13.57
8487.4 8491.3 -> 13.47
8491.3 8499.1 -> 13.17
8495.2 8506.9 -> 13.26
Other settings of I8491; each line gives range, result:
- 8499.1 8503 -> 12.8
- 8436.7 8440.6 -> 13.25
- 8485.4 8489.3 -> 13.47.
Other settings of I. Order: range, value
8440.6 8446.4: 13.34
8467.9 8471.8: 13.99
